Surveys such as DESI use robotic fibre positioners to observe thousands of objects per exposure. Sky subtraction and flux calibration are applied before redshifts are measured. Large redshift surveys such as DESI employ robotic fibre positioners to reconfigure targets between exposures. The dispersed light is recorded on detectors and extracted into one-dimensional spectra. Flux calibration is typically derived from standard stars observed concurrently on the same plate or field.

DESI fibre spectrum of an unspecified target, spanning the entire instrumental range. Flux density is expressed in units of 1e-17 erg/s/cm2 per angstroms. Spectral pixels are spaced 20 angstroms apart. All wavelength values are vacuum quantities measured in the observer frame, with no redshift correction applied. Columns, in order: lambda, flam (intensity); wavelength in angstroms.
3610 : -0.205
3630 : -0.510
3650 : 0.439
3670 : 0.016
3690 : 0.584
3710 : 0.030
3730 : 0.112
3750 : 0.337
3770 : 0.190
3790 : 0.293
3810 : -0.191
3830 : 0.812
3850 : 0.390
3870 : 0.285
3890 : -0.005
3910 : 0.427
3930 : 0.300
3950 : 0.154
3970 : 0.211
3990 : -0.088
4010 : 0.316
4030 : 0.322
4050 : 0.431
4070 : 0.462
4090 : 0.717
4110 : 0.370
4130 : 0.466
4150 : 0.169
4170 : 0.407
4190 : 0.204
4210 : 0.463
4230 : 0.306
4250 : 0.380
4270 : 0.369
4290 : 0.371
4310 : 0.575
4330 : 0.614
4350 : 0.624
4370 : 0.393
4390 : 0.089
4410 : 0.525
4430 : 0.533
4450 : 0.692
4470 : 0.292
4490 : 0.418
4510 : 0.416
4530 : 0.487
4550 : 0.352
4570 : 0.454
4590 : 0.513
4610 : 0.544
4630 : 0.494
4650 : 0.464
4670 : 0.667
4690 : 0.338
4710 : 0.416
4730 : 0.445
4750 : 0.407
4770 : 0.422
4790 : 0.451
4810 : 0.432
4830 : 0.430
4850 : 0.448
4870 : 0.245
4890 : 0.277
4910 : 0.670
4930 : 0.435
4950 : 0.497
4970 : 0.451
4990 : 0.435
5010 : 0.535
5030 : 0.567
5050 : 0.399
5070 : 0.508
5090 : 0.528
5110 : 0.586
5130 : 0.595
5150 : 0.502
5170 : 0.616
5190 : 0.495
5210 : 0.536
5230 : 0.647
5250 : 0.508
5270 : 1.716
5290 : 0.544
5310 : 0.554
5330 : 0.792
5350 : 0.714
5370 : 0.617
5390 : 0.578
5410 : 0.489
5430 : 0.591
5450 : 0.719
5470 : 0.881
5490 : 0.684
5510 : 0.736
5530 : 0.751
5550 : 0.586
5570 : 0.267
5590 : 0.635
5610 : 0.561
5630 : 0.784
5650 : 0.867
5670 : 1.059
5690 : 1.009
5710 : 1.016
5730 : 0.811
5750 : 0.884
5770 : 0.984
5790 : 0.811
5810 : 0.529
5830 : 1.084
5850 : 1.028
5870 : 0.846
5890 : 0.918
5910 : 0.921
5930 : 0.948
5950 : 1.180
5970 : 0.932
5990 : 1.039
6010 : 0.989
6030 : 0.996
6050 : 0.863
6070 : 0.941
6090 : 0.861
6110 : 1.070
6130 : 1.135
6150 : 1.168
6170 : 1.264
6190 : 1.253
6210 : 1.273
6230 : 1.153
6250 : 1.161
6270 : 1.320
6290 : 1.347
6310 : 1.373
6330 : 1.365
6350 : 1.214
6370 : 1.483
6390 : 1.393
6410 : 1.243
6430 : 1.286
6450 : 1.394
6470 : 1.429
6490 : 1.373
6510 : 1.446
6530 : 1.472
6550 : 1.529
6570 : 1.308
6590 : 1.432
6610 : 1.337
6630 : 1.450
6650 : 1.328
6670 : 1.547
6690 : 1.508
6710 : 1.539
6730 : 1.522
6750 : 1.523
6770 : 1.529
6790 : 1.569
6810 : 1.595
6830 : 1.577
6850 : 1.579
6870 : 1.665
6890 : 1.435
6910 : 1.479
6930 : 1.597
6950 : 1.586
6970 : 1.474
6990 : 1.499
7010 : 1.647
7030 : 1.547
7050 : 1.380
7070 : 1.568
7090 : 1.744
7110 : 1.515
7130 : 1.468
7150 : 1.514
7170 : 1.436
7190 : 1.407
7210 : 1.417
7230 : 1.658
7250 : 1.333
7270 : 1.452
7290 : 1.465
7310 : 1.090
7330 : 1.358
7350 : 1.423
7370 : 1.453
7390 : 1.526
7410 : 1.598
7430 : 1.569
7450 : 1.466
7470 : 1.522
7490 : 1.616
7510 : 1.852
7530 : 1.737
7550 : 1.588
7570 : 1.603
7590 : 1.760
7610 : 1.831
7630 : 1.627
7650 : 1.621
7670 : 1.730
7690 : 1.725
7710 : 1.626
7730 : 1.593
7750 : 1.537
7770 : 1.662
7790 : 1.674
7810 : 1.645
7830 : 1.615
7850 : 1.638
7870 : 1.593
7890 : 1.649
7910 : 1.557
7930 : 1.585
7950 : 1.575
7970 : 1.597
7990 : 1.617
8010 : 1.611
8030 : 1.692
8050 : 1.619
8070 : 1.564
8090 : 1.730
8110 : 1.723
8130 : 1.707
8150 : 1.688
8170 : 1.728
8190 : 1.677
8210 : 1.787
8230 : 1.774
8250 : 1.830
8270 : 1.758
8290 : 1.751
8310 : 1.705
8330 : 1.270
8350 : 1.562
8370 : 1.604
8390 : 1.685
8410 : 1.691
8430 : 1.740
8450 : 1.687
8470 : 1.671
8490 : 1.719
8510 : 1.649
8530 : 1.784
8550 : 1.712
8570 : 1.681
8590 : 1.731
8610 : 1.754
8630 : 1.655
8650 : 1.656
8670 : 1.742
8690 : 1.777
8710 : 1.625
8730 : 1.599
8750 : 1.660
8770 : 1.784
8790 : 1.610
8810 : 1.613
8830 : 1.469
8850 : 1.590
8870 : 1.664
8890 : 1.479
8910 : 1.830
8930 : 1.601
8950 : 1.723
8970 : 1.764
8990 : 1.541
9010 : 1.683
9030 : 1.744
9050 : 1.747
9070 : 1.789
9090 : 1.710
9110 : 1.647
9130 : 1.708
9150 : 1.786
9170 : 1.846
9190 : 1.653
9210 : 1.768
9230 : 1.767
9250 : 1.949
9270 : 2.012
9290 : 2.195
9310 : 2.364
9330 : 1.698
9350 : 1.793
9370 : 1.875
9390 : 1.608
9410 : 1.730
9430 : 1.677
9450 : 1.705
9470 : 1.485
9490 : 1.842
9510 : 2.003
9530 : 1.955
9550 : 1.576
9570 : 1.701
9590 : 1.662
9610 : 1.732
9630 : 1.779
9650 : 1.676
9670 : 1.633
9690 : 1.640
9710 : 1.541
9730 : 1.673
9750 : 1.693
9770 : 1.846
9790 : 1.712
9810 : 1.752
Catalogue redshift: 0.414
